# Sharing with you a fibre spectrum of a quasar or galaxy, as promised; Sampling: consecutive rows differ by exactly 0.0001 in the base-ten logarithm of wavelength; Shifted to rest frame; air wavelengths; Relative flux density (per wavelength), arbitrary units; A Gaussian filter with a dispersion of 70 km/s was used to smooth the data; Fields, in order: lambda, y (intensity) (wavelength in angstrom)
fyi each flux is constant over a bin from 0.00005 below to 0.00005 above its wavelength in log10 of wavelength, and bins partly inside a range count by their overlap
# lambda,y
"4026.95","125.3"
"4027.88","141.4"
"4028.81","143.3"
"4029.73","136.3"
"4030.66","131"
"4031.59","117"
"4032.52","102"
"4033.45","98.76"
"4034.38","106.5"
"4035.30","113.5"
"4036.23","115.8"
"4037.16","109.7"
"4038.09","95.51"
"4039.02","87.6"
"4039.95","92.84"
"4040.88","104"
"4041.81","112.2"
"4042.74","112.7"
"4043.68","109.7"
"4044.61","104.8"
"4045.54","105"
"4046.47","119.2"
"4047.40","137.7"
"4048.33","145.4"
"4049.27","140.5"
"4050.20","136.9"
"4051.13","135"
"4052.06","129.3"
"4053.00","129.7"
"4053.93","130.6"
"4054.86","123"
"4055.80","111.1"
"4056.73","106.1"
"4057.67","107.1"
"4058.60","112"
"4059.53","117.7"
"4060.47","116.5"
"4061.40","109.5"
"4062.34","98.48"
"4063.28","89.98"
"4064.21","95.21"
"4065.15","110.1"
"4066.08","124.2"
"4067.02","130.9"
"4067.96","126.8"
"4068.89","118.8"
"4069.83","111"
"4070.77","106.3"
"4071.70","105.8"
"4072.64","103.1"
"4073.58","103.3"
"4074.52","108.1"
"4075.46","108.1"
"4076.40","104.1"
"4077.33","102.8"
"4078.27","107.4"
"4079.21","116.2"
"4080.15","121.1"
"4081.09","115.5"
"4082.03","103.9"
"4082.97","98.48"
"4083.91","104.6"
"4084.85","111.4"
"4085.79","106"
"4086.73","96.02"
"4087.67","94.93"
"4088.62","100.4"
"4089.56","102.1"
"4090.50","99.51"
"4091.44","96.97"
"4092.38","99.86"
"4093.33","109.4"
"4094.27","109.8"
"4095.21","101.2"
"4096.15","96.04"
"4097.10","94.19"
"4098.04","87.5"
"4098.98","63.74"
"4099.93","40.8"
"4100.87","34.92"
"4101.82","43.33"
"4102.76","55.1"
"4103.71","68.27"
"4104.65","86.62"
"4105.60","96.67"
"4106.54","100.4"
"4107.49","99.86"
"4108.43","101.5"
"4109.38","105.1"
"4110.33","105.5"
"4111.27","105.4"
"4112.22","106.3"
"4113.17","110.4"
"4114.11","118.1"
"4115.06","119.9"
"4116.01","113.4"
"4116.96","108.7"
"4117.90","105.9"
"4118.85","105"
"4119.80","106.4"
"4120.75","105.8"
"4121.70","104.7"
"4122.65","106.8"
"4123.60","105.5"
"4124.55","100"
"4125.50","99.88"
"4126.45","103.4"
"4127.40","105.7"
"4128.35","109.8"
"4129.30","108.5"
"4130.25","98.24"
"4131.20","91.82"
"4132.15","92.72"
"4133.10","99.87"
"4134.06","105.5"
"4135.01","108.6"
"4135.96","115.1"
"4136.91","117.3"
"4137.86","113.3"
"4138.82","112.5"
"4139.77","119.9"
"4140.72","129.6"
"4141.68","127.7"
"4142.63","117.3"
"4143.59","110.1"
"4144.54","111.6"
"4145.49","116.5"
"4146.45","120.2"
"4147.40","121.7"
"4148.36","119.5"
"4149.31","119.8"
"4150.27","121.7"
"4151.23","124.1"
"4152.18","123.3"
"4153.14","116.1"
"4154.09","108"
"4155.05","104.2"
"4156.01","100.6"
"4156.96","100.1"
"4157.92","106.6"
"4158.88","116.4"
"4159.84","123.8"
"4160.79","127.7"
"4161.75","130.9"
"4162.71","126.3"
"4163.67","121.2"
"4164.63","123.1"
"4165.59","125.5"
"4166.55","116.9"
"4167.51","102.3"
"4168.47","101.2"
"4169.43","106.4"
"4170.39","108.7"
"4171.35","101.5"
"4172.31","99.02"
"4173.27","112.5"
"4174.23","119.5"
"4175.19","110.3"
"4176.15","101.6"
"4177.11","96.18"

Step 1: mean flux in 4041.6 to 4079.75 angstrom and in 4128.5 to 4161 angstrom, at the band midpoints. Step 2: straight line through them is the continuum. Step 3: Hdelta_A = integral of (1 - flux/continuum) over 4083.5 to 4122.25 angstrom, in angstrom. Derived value 6.27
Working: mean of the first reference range 115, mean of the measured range 95.7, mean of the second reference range 113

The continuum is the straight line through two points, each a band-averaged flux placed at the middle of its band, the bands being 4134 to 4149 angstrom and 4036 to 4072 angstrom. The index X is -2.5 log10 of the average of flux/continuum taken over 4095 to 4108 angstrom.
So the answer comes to 0.46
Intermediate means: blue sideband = 115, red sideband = 117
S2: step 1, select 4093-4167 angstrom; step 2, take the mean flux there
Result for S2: 106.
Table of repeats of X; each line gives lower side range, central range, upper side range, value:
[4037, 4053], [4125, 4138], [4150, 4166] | 0.12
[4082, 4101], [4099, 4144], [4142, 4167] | 0.05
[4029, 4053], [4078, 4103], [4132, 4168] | 0.24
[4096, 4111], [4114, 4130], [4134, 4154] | -0.11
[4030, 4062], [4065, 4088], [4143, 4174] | 0.05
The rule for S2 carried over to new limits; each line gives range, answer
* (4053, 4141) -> 103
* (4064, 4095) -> 108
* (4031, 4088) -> 112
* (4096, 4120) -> 91.3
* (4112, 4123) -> 109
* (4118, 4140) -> 106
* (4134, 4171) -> 116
